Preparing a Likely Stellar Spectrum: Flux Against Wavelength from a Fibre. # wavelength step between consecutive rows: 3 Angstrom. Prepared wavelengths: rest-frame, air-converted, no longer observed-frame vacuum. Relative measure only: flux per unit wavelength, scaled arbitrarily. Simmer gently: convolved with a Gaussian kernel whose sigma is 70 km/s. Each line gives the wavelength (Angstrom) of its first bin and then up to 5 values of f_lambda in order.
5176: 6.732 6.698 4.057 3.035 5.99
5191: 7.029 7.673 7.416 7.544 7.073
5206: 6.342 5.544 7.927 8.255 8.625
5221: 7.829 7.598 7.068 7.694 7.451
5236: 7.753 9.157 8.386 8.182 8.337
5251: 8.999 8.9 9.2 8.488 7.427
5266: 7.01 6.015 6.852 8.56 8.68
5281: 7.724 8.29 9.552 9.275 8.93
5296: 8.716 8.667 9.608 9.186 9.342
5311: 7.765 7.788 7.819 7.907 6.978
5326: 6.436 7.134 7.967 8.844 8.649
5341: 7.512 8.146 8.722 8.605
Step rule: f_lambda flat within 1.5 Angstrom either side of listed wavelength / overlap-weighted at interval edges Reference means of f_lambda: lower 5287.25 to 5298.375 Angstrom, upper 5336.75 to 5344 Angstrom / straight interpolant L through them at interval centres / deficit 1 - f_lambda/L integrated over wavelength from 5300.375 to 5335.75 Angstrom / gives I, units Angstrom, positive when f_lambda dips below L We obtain 2.0 Angstrom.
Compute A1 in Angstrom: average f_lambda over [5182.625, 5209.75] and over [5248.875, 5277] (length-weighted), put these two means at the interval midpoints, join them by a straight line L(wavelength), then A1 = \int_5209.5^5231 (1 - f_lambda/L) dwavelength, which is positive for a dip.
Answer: -2.6 Angstrom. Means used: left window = 6.35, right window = 7.96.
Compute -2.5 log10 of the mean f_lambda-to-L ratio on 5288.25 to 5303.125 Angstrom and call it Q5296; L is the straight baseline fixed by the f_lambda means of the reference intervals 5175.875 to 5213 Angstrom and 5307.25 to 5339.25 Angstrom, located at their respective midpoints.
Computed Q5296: -0.199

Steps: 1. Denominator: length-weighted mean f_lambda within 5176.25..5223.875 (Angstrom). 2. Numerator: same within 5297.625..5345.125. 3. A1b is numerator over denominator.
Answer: 1.2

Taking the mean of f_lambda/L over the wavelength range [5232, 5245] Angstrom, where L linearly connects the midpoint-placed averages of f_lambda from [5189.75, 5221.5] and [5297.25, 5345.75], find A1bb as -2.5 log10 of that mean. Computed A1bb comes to -0.086 mag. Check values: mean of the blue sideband 7.38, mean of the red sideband 8.12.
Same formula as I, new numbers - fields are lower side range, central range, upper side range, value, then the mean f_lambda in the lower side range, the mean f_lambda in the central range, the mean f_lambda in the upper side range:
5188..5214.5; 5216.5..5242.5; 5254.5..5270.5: -2.0 Angstrom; 7.05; 7.93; 7.71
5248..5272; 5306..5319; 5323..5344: -0.7 Angstrom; 7.95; 8.21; 7.73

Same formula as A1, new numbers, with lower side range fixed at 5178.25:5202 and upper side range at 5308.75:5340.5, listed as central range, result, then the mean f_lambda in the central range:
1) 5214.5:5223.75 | -2.3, 8.15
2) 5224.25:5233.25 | -1.1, 7.42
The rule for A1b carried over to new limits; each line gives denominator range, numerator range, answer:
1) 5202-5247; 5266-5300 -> 1.07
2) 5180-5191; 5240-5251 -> 1.75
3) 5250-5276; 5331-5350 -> 1.05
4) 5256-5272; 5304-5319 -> 1.11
